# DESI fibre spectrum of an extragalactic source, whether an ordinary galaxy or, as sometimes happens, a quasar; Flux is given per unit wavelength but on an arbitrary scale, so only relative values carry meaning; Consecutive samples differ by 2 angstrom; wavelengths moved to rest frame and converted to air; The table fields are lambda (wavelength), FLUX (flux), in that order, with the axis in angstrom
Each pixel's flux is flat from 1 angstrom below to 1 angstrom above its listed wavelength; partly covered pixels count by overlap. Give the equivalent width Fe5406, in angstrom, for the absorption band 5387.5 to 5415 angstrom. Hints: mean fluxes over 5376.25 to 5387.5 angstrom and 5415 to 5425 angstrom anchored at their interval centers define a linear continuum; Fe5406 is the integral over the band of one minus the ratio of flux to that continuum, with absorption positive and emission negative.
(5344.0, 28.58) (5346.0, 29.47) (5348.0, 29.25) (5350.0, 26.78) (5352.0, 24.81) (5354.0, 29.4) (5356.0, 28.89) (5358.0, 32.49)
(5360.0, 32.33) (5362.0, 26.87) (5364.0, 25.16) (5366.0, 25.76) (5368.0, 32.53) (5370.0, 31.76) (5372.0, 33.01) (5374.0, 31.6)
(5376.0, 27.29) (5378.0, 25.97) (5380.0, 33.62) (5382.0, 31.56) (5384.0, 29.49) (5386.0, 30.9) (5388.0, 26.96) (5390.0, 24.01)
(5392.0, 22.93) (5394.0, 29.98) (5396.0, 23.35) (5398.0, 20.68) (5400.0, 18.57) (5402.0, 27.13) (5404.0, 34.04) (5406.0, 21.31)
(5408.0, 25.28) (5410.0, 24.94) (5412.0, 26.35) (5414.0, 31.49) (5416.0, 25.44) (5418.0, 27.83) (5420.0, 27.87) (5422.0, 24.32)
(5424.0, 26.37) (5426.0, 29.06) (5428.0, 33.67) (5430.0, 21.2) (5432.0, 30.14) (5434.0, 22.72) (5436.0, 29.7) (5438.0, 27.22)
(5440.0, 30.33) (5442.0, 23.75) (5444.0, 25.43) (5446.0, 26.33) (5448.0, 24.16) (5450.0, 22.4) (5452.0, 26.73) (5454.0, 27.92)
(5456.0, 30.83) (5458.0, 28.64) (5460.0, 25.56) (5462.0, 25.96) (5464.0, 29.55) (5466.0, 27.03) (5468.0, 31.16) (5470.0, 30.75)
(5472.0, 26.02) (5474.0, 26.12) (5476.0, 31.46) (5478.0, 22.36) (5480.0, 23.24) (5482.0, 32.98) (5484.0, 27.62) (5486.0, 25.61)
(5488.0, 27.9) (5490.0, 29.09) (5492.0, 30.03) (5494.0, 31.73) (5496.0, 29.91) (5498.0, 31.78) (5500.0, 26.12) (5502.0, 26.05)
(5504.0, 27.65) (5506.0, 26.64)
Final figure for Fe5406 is 2.55 angstrom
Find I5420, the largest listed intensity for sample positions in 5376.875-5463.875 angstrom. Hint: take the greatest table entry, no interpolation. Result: 34.04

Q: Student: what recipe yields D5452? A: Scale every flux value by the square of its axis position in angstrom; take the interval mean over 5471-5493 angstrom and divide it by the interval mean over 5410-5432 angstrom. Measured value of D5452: 1.03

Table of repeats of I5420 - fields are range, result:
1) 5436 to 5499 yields 32.98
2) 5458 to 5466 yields 29.55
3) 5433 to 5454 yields 30.33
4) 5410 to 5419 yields 31.49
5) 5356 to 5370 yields 32.53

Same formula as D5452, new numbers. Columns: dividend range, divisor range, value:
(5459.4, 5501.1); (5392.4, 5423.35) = 1.12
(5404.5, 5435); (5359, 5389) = 0.91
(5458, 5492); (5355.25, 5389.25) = 0.97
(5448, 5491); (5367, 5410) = 1.02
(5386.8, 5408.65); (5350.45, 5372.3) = 0.87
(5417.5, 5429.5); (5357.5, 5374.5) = 0.95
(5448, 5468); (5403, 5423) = 1.03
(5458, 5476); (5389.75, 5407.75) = 1.16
